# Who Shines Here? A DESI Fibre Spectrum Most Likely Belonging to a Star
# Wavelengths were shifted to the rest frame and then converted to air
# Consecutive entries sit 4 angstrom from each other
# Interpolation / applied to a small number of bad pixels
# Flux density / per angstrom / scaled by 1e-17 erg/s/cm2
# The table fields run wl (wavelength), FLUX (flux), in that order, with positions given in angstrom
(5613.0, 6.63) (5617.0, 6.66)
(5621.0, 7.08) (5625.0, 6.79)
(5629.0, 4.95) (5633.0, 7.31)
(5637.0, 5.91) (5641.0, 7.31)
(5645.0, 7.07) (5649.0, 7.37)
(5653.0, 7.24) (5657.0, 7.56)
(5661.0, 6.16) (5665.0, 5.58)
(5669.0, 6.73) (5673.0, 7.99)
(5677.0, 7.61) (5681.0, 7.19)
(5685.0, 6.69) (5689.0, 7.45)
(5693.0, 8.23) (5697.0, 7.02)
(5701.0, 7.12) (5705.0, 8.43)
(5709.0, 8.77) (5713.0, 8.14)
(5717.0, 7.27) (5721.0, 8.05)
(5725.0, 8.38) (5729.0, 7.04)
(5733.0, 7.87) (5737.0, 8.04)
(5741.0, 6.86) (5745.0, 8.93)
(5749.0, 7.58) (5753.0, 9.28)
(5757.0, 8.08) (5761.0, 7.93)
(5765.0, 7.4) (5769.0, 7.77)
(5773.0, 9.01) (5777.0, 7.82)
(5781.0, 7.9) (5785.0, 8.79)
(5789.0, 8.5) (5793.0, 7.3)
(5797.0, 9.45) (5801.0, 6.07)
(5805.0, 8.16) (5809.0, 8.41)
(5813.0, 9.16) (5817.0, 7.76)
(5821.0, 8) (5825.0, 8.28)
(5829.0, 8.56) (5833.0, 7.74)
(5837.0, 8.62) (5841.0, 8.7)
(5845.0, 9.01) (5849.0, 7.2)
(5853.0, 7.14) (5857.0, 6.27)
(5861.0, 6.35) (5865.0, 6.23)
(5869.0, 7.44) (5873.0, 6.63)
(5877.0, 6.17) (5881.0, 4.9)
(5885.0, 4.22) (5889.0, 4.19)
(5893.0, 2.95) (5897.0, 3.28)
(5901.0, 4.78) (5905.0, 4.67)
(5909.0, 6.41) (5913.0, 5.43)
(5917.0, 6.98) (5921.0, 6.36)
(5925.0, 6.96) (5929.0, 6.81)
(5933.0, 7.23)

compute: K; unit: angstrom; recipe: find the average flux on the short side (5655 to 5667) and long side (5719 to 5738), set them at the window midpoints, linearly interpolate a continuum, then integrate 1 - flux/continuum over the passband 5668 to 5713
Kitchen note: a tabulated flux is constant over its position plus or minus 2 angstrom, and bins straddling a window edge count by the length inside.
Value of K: -3.5 angstrom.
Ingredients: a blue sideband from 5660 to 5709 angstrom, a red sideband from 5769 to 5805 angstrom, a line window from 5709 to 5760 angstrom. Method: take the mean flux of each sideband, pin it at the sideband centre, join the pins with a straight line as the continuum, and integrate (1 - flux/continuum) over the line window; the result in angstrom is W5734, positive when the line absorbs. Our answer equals -2.1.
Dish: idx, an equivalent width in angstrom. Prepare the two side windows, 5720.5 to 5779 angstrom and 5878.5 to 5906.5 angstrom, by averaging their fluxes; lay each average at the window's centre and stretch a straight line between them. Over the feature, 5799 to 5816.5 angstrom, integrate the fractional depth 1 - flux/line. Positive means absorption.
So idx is -4.11 angstrom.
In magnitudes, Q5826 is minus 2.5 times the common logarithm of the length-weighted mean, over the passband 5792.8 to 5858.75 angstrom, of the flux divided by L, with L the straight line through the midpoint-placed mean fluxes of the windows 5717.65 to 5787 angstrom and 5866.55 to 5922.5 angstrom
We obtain -0.21 mag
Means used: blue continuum 8.03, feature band 8.02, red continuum 5.31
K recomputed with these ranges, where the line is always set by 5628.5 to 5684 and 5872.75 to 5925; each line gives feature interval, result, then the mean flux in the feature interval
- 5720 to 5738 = -4.15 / 7.86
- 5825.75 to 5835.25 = -4.23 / 8.18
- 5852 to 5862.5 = -2.06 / 6.55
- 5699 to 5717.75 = -4.19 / 7.99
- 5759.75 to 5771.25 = -2.98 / 7.71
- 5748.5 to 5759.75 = -3.95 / 8.39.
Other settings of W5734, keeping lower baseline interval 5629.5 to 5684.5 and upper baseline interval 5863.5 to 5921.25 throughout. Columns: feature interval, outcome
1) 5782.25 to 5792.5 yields -4.0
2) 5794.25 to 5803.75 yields -2.8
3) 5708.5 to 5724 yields -3.5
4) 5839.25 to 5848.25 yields -4.7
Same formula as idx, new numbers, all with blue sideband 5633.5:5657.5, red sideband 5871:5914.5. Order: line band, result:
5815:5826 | -5.0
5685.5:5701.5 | -1.9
